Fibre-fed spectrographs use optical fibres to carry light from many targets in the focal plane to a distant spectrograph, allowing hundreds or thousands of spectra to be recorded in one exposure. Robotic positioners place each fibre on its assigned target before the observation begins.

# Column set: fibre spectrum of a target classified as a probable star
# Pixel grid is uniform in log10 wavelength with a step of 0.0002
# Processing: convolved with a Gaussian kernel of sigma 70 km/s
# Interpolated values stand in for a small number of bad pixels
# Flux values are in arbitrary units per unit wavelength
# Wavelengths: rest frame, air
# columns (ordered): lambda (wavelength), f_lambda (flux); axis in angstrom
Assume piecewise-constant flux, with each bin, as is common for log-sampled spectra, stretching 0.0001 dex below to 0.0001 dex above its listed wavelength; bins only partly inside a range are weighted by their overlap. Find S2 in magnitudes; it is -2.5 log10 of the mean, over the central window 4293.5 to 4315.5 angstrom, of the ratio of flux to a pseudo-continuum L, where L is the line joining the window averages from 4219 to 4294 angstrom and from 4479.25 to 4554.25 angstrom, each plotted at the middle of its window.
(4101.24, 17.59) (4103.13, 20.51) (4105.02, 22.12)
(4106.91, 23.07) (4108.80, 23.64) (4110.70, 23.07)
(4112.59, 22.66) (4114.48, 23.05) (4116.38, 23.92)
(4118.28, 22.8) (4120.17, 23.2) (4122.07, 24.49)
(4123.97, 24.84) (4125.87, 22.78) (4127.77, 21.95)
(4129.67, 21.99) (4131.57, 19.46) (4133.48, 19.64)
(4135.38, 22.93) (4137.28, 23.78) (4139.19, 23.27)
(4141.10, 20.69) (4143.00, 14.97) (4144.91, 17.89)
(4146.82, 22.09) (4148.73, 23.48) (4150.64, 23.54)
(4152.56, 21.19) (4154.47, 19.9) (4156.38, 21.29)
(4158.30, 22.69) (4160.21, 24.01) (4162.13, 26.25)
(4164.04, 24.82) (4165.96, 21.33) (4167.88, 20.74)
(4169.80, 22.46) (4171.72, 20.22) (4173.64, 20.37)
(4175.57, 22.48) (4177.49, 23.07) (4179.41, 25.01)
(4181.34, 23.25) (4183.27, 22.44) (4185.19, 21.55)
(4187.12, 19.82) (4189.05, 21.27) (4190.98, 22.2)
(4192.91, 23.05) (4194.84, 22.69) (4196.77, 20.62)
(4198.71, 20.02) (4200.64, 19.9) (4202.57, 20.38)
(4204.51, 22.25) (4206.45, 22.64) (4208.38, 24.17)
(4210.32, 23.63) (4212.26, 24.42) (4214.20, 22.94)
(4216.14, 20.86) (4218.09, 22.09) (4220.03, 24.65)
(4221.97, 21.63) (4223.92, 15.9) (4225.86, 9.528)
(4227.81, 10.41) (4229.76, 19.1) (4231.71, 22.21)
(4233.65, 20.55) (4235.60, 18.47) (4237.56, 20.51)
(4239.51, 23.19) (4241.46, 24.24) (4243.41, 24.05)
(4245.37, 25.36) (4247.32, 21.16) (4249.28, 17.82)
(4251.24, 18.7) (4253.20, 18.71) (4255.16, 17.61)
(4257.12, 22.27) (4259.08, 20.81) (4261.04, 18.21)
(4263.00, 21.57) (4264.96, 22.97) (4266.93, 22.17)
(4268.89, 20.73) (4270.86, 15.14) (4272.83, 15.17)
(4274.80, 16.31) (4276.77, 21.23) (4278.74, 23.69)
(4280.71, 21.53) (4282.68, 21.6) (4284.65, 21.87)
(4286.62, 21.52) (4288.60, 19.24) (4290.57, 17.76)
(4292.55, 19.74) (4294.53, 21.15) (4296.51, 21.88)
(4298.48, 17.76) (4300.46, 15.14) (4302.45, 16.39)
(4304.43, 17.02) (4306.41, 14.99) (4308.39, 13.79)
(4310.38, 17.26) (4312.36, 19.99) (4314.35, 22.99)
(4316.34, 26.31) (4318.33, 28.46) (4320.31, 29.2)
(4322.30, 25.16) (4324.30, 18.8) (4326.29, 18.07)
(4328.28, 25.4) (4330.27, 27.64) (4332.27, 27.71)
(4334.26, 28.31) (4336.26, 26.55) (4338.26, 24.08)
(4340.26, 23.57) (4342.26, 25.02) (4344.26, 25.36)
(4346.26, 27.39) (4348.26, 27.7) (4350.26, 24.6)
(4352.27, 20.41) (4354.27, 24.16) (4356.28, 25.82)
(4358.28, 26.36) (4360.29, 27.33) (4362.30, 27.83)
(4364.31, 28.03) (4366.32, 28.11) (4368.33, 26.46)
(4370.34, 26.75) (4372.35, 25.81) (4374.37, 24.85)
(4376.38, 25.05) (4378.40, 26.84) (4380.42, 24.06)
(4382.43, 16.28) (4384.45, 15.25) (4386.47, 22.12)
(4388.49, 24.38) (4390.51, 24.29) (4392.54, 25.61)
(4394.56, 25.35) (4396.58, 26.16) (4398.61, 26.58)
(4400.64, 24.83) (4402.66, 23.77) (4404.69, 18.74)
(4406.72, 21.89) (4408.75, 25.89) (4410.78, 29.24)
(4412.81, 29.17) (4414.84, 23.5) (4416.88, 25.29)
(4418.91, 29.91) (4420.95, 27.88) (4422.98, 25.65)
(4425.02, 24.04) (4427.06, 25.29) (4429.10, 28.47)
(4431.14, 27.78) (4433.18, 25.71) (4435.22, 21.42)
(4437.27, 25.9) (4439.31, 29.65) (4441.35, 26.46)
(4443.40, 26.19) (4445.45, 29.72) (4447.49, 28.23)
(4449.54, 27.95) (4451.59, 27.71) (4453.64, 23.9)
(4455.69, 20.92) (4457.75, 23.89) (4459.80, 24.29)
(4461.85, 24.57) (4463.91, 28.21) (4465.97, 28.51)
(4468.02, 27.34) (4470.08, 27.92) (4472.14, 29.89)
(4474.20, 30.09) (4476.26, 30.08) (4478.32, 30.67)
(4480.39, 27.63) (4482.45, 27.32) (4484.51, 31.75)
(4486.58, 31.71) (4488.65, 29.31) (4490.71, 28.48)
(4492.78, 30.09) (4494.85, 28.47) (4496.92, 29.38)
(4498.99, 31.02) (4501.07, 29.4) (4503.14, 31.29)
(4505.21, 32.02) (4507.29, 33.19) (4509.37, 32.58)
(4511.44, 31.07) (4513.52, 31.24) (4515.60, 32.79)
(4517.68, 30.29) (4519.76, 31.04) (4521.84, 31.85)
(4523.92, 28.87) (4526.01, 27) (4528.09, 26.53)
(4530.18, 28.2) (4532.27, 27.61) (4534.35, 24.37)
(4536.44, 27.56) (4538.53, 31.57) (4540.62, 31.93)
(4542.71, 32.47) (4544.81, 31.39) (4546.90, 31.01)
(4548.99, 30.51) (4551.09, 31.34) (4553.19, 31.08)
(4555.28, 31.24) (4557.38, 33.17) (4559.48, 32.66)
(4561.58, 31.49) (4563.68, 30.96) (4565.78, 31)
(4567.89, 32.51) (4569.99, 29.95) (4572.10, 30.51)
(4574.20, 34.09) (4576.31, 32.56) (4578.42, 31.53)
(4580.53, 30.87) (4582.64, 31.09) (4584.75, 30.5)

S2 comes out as 0.20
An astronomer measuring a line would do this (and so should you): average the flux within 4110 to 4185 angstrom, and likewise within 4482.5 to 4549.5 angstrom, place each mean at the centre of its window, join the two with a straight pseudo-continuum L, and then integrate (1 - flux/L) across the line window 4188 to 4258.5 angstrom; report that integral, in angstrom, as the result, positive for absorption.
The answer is 9.0 angstrom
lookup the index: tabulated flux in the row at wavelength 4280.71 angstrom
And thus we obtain 21.53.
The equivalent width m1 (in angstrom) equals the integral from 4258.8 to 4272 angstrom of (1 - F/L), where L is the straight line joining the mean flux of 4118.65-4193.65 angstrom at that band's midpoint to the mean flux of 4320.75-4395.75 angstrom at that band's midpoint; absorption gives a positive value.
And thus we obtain 1.9 angstrom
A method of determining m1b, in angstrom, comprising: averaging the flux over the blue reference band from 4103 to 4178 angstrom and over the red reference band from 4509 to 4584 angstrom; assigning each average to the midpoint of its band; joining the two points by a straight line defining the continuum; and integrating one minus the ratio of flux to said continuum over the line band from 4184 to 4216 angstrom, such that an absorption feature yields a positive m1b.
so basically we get 2.03 angstrom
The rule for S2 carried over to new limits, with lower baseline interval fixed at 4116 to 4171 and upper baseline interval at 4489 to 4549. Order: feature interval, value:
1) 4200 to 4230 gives 0.16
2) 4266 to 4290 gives 0.24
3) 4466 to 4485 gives 0.00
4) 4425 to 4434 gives 0.07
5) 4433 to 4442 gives 0.10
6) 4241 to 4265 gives 0.17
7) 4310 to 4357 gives 0.06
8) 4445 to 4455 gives 0.06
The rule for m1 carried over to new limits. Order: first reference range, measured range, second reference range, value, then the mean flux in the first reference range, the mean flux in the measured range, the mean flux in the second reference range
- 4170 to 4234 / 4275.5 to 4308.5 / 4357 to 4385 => 5.5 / 21.1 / 19.3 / 25.1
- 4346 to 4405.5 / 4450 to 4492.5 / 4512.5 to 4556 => 0.2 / 24.7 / 27.8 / 30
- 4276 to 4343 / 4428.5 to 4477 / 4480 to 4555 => 1.2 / 21.8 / 26.8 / 30.1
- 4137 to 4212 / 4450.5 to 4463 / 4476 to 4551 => 1.9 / 21.9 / 24.3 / 30.1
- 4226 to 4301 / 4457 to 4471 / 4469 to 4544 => 0.9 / 20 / 26.4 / 29.9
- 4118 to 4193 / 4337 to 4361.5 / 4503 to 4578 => 1.2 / 22.1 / 25.2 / 30.8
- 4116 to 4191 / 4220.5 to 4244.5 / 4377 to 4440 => 3.8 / 22.1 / 19.3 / 24.8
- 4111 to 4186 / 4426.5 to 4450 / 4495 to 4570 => 1.3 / 22.2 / 26.9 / 30.6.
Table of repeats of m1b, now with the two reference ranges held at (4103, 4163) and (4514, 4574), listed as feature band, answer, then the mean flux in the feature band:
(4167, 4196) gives 1.47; 22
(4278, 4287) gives 1.14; 22.1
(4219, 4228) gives 2.64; 17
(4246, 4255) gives 1.97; 19.2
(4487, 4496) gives 0.04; 29.3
